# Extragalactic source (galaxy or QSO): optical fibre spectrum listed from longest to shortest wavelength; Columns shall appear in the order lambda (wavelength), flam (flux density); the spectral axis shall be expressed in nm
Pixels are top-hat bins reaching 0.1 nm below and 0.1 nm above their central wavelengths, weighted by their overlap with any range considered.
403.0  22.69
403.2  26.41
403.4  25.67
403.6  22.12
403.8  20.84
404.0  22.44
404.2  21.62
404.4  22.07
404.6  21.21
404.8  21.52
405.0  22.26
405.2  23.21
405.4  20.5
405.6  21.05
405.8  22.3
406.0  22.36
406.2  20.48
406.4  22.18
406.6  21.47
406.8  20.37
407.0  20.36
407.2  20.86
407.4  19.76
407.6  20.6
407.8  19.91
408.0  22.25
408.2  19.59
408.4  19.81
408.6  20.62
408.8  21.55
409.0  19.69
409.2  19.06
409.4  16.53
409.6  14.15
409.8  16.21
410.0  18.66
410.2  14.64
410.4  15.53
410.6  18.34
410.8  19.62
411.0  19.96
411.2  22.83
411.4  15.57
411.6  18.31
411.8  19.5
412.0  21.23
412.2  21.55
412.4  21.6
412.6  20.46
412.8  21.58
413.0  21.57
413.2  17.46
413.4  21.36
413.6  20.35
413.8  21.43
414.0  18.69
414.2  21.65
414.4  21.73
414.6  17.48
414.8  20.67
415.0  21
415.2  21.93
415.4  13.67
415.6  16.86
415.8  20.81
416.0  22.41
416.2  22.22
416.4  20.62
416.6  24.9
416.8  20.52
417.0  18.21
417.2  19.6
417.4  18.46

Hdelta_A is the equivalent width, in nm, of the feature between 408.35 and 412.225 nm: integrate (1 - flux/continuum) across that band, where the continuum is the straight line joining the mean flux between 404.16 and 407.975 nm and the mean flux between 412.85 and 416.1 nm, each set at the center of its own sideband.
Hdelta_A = 0.38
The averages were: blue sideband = 21.3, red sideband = 20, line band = 18.6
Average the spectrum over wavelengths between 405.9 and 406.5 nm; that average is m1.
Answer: 21.7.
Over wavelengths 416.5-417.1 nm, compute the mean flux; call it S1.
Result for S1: 21.2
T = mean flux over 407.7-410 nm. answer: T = 19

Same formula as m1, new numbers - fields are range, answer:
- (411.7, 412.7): 20.9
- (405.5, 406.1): 21.9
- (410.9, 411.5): 19.5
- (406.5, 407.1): 20.7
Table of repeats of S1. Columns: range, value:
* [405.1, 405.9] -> 21.8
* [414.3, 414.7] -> 19.6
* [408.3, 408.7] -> 20.2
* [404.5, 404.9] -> 21.4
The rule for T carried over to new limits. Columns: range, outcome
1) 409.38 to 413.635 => 19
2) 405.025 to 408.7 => 21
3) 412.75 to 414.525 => 20.6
